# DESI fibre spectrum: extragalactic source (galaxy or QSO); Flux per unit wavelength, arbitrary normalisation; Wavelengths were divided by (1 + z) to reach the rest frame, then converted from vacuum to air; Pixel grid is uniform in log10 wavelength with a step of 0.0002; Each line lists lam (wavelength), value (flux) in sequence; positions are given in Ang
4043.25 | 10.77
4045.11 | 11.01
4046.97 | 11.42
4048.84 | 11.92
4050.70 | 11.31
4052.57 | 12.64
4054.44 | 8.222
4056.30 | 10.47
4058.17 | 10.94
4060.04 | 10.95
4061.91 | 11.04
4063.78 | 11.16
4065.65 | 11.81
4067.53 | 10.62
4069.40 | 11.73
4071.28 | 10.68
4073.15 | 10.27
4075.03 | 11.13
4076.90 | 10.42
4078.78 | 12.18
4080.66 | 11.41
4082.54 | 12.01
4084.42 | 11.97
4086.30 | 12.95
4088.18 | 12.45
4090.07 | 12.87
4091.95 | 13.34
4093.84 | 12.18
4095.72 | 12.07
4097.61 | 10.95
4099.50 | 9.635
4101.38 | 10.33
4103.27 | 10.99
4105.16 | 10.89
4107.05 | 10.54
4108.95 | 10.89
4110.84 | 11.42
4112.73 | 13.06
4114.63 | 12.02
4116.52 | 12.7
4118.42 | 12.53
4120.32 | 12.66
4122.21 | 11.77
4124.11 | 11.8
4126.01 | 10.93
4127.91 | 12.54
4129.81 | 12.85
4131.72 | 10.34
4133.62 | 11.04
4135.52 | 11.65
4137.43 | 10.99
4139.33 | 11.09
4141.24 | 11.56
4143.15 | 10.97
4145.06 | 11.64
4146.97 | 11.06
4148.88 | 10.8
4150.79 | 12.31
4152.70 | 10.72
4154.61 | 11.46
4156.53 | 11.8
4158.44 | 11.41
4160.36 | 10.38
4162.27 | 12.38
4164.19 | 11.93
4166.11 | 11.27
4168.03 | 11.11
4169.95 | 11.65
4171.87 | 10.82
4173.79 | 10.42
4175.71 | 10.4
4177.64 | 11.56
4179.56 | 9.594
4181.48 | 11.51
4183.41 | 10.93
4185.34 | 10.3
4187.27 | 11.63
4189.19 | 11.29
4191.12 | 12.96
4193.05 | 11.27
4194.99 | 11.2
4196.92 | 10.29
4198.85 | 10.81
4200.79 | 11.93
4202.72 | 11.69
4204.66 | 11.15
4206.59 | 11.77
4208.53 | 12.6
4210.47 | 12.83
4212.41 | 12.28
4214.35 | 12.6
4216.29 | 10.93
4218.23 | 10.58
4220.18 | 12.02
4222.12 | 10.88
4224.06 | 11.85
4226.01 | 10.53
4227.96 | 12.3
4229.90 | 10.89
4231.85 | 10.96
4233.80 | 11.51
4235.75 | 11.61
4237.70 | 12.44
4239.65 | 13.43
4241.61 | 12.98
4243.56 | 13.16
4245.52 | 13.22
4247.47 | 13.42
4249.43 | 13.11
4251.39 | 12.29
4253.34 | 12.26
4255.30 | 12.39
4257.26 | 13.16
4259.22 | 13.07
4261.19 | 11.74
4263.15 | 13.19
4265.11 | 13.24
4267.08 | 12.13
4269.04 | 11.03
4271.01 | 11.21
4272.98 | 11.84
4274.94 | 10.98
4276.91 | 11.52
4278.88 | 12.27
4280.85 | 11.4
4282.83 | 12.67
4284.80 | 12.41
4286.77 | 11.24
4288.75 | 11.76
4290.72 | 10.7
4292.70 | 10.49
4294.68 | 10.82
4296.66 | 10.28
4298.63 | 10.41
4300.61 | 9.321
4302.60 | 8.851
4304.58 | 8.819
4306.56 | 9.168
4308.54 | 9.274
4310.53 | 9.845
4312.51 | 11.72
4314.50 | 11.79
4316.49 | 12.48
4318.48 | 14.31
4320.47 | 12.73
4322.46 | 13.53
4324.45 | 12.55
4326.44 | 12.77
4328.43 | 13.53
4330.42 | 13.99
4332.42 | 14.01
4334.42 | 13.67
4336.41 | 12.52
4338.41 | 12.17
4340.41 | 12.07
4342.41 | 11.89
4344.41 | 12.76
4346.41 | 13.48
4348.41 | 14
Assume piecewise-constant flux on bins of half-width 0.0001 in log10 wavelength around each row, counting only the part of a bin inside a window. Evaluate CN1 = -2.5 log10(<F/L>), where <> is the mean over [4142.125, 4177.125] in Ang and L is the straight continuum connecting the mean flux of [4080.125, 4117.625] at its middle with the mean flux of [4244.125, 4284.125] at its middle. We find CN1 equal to 0.07 mag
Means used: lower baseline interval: 11.7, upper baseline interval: 12.3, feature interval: 11.3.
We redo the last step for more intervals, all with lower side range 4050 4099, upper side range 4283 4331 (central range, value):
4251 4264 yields -0.11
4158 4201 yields 0.02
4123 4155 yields 0.00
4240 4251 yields -0.15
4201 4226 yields -0.03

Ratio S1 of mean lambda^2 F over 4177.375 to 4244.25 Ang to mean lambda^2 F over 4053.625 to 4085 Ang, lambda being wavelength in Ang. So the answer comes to 1.13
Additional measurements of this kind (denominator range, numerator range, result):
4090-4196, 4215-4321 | 1.08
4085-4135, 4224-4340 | 1.10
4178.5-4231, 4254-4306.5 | 1.03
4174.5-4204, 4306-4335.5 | 1.18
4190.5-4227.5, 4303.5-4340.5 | 1.11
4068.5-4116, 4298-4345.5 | 1.15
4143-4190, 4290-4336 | 1.11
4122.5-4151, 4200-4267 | 1.12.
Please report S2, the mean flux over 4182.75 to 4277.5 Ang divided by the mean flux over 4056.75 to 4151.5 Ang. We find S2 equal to 1.0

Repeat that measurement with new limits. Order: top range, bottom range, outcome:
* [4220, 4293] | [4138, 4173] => 1.06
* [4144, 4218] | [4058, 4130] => 0.98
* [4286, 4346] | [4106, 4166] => 1.01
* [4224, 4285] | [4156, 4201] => 1.09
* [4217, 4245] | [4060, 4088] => 1.04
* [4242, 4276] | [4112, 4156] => 1.07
